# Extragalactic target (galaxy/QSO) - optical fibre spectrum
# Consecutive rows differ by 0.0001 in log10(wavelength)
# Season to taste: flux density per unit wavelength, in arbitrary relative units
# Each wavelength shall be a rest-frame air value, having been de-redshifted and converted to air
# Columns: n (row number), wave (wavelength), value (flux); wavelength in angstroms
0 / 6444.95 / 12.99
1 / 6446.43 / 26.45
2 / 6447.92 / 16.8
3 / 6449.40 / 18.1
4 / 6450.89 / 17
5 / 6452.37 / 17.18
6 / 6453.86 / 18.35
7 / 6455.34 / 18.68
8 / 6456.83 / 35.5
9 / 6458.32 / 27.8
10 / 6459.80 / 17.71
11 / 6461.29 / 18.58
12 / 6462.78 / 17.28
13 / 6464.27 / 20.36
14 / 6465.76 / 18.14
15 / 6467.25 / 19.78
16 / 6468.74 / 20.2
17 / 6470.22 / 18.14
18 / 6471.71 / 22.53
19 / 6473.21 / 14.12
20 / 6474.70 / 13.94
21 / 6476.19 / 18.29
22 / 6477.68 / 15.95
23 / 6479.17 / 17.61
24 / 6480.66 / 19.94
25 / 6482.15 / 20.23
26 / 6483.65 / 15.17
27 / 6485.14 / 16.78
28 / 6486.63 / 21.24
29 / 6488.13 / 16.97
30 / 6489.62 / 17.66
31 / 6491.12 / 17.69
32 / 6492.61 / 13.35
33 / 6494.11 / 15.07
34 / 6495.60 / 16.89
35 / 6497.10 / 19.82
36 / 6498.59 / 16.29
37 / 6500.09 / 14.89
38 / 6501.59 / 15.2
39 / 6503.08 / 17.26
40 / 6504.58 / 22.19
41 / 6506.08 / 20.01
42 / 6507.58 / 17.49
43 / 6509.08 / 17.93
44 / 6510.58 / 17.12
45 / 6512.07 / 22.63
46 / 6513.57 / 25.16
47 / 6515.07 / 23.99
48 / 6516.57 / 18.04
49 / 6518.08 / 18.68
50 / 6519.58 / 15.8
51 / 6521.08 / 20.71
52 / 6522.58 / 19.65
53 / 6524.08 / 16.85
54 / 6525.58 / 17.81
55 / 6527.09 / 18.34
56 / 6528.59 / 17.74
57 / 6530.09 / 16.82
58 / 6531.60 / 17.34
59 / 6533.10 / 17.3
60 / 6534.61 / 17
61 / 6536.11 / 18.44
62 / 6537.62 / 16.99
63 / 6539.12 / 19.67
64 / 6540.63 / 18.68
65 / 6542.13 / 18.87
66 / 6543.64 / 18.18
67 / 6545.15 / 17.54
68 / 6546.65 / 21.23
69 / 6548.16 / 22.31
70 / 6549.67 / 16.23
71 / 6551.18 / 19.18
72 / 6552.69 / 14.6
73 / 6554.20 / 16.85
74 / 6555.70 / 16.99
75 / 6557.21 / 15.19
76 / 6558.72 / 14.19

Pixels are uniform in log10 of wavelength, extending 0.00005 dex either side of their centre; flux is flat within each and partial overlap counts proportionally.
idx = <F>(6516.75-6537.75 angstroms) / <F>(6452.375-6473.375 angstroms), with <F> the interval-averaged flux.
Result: 0.9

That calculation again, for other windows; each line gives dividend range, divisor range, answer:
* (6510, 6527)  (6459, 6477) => 1.07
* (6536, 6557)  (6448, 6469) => 0.90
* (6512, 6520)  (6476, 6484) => 1.15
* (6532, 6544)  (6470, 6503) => 1.06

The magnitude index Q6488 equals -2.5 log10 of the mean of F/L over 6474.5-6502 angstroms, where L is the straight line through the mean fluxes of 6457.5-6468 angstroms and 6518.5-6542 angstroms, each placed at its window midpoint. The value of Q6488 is 0.131 mag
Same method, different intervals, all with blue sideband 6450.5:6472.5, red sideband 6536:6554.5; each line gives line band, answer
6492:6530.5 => 0.05 mag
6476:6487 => 0.11 mag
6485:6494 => 0.16 mag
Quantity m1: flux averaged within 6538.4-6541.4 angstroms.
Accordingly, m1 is 19.2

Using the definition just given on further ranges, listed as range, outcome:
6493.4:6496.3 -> 16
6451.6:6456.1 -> 18.1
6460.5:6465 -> 18.7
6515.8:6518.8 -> 18.3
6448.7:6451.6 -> 17.5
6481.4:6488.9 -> 18.1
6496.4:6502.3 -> 16.5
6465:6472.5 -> 19.7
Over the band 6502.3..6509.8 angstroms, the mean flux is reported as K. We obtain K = 19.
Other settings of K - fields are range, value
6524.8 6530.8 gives 17.7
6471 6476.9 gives 17.2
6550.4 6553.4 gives 16.9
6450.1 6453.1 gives 17.1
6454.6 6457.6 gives 27.1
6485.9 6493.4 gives 17.3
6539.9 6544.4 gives 18.6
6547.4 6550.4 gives 19.3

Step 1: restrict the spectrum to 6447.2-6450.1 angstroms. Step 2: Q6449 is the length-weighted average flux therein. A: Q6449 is 17.5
